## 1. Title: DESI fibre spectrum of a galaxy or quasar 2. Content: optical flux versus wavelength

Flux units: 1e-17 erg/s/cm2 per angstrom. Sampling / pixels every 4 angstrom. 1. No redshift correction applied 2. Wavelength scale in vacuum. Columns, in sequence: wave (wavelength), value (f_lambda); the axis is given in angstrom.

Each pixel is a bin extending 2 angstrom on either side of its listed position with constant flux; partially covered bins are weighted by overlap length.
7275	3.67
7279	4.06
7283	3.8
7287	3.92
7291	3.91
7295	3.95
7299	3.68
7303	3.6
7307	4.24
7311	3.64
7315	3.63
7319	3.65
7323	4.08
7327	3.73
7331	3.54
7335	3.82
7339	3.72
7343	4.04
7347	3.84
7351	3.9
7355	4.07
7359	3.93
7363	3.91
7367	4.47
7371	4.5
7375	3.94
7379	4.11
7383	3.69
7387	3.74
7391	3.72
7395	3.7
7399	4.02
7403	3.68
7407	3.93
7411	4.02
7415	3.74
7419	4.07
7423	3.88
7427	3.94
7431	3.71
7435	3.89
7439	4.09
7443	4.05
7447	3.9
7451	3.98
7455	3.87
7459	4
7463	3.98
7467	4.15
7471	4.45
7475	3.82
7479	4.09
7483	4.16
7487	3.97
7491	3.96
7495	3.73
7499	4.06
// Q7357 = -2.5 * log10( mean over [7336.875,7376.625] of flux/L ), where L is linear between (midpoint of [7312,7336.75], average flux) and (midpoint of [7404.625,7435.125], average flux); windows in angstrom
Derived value -0.07 mag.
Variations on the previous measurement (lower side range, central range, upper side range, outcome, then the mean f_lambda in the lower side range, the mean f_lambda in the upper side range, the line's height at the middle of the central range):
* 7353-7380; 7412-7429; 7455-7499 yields 0.05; 4.13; 4.03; 4.08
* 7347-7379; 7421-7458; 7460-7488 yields 0.04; 4.09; 4.09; 4.09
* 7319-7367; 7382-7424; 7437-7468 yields 0.03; 3.89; 4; 3.95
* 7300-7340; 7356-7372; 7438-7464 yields -0.09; 3.76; 3.98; 3.84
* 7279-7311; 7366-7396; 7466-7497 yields -0.01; 3.87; 4.04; 3.95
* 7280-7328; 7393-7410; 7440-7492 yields 0.03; 3.83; 4.03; 3.95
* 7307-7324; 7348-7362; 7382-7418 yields -0.04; 3.79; 3.81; 3.8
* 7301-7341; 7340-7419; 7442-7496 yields -0.02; 3.77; 4.01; 3.86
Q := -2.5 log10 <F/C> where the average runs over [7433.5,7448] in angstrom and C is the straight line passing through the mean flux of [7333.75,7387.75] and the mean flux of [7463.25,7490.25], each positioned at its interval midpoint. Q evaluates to 0.02 mag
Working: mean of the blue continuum 3.98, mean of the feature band 3.99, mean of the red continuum 4.09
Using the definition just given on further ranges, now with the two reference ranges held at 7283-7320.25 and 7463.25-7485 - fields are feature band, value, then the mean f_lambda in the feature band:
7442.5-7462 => 0.03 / 3.95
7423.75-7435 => 0.05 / 3.84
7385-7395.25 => 0.07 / 3.72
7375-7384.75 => 0.01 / 3.91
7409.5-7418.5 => 0.03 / 3.9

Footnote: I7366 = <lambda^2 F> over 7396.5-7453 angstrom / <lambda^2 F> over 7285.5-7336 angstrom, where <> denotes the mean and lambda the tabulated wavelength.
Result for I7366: 1.1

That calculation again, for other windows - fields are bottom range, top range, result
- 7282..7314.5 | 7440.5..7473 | 1.10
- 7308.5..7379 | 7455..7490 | 1.07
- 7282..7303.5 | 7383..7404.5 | 1.01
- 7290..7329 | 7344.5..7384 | 1.08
